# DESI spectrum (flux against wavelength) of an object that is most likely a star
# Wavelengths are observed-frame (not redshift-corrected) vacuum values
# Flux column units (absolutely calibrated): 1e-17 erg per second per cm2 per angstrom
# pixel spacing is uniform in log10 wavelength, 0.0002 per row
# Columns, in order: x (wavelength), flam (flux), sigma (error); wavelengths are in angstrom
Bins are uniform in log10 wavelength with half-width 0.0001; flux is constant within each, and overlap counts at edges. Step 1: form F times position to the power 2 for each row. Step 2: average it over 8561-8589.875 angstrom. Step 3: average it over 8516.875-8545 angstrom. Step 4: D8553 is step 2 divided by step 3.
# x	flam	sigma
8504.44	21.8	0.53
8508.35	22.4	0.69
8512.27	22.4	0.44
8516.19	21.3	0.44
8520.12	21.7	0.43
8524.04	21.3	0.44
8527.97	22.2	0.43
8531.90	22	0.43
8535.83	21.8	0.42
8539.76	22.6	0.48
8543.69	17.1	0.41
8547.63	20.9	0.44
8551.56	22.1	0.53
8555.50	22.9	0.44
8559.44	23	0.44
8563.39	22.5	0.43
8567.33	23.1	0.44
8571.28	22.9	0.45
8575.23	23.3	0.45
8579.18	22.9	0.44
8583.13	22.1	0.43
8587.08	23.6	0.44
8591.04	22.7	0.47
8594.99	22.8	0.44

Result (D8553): 1.1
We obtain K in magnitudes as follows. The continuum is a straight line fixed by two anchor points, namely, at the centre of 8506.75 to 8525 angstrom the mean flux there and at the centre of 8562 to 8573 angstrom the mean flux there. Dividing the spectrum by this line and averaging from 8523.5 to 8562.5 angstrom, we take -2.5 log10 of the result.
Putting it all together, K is 0.04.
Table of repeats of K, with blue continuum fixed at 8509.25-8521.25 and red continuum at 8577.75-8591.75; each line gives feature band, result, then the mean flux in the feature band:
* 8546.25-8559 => 0.011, 22.2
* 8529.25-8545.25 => 0.056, 21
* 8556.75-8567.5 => -0.015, 22.8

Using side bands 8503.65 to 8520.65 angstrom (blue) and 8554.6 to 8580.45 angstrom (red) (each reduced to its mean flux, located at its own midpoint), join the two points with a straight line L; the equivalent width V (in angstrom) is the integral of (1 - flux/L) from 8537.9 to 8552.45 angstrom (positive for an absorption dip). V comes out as 1.3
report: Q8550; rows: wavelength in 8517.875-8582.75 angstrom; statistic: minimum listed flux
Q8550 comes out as 17.1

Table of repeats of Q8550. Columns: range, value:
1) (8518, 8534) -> 21.3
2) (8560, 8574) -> 22.5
